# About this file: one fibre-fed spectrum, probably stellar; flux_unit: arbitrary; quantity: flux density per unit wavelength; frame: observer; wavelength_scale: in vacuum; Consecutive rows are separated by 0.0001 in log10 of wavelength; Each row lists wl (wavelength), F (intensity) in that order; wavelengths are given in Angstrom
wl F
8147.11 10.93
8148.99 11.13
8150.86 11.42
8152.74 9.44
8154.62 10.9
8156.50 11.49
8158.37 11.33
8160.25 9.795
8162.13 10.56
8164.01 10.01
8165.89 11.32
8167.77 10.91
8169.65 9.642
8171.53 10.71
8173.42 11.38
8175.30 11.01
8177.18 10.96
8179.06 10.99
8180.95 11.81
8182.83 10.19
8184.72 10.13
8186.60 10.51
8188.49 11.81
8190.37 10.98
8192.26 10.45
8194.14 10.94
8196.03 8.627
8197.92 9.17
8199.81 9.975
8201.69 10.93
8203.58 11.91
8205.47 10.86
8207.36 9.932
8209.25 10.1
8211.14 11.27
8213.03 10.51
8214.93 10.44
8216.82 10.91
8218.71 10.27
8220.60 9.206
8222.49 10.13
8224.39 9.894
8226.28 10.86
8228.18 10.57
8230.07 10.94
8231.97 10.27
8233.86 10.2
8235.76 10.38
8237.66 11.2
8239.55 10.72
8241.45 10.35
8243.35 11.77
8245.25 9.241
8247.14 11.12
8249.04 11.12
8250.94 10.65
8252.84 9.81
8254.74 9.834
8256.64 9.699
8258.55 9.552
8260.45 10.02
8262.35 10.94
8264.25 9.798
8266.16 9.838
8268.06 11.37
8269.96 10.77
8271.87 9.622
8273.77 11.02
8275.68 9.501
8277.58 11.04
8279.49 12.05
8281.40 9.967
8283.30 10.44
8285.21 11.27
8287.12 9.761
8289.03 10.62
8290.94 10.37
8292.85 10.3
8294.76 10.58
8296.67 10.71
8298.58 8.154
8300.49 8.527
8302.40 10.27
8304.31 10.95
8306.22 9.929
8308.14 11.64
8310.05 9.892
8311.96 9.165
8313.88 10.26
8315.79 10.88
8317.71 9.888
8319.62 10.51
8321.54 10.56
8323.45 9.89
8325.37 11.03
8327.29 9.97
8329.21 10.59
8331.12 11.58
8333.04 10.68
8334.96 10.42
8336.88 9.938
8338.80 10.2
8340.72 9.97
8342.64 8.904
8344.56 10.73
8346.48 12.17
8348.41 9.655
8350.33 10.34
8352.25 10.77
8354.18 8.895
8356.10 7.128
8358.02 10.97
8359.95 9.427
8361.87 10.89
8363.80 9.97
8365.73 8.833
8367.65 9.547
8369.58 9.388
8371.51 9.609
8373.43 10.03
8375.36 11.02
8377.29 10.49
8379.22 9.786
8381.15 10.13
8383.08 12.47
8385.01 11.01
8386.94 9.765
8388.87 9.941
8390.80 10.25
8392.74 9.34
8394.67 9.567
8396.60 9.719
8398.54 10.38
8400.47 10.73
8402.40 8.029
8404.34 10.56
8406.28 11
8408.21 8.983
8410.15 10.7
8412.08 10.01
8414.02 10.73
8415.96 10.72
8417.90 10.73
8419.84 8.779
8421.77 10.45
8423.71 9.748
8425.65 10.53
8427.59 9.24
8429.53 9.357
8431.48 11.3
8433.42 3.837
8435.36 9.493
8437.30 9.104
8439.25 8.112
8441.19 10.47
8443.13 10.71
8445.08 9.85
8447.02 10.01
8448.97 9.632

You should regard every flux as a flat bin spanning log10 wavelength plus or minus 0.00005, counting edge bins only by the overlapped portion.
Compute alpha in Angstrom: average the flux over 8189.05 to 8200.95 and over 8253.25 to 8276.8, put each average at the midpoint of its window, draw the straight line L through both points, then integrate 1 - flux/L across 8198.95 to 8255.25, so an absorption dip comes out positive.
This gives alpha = -2.2 Angstrom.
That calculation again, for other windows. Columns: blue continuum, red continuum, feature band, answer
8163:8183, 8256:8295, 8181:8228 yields 1.1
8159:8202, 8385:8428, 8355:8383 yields 0.6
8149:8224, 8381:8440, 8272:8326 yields -0.6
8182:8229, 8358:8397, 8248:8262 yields 0.3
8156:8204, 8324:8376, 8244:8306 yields 0.3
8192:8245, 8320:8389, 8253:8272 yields 0.4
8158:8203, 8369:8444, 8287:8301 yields 0.4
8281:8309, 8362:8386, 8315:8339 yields -0.6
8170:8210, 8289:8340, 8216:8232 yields 0.3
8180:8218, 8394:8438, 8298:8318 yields 0.3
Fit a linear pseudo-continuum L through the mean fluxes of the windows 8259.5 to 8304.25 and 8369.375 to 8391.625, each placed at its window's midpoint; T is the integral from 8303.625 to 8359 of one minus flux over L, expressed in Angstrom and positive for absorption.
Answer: 0.4 Angstrom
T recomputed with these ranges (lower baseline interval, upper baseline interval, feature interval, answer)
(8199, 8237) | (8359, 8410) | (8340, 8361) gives 0.5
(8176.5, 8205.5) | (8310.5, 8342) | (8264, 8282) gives -0.2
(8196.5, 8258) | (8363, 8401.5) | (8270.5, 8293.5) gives -0.4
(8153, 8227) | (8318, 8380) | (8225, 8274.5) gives -0.2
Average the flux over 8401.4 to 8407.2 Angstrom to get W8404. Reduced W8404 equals 9.85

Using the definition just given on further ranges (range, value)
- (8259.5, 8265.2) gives 10.3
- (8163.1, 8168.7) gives 10.8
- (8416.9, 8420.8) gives 9.76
